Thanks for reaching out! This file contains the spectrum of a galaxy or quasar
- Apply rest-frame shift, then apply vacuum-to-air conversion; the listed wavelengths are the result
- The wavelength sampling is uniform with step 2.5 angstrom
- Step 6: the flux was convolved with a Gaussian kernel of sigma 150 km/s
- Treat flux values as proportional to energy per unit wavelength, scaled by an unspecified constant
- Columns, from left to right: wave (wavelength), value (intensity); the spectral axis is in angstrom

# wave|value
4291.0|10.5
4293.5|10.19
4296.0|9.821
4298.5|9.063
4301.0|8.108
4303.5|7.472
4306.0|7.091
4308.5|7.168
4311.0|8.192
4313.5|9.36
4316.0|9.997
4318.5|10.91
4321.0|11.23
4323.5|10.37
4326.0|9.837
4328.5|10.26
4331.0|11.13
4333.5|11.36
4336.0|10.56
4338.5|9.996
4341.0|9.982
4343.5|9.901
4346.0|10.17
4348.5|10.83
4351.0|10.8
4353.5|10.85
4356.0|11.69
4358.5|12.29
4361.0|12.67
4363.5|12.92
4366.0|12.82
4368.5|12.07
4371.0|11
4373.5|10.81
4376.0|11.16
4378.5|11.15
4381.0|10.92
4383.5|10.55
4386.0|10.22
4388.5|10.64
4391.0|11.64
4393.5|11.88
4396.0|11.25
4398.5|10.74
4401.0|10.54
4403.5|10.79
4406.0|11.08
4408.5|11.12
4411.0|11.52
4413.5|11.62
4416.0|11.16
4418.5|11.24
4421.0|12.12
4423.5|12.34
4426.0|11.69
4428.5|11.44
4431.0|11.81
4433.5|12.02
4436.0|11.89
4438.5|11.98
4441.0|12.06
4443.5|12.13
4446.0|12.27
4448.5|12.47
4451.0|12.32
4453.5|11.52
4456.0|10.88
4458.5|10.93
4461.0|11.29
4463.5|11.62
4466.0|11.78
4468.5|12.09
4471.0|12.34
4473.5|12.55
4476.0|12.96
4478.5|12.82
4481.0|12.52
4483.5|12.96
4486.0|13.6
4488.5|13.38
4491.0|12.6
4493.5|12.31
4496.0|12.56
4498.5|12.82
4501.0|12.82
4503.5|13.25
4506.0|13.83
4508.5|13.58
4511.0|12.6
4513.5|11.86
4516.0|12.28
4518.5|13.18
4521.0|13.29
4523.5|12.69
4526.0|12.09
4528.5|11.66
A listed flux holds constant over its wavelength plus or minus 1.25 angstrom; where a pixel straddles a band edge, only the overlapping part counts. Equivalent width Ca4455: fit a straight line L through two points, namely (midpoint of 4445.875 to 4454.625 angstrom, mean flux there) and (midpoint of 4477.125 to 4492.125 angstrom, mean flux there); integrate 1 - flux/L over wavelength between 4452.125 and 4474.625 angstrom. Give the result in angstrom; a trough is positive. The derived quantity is 1.4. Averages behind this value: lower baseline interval 12.1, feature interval 11.7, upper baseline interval 13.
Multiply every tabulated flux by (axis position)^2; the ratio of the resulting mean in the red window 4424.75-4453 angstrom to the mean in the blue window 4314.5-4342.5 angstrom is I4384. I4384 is 1.2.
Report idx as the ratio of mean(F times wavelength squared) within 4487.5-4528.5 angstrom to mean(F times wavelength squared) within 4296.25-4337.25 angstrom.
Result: 1.5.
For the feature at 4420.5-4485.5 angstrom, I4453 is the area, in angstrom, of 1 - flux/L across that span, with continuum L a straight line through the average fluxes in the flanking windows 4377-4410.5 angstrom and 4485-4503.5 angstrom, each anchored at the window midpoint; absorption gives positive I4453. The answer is 0.3 angstrom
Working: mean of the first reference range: 11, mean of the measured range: 12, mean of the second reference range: 12.9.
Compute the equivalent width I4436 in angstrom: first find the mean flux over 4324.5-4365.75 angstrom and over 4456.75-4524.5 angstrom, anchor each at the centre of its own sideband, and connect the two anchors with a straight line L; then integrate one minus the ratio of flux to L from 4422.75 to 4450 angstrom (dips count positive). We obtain 0.0 angstrom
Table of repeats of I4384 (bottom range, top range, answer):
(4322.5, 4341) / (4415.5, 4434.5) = 1.17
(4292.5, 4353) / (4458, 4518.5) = 1.39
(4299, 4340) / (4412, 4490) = 1.34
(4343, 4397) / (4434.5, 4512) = 1.15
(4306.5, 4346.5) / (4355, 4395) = 1.18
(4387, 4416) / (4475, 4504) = 1.20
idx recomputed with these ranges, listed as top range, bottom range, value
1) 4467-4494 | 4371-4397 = 1.21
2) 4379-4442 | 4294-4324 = 1.31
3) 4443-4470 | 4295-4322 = 1.41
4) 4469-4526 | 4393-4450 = 1.14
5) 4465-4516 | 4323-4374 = 1.23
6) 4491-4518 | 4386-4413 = 1.21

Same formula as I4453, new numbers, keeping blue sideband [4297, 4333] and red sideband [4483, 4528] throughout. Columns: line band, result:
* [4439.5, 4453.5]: -0.5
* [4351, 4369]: -3.4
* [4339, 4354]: -0.7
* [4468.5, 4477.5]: -0.2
